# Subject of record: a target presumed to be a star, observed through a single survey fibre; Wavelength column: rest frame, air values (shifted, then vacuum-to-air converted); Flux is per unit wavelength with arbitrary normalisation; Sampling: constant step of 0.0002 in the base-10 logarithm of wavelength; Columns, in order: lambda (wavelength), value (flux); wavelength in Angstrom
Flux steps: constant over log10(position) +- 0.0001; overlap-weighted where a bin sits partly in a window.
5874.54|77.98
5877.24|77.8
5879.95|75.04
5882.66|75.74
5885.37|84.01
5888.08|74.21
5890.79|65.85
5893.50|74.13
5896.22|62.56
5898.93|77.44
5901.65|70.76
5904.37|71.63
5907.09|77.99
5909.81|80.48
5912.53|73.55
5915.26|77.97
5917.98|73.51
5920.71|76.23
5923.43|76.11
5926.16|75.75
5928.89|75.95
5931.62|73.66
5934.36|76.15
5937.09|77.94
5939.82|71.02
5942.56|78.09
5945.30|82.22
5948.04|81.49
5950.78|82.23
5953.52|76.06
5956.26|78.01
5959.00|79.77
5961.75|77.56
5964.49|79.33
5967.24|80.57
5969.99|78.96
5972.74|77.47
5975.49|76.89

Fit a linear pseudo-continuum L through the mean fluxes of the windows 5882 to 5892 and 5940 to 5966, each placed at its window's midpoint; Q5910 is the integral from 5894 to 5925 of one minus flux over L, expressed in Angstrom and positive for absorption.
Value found 0.8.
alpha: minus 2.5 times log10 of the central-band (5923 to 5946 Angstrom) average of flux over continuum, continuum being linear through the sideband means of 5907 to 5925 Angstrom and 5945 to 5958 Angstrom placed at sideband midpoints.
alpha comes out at 0.03 mag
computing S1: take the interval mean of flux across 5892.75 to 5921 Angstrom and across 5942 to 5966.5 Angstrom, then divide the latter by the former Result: 1.1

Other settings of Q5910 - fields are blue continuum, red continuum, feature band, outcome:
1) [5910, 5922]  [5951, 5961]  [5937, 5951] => -0.2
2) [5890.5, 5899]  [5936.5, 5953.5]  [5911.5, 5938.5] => -0.3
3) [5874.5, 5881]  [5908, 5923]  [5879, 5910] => 1.1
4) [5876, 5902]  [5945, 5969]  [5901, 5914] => 0.0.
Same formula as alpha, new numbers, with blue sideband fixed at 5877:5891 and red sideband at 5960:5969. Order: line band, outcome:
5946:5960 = -0.01 mag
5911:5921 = 0.03 mag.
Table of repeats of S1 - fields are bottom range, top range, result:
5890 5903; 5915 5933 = 1.07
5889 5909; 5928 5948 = 1.07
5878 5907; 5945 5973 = 1.08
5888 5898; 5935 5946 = 1.12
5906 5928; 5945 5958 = 1.04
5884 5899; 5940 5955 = 1.09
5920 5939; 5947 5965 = 1.04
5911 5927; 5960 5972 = 1.05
